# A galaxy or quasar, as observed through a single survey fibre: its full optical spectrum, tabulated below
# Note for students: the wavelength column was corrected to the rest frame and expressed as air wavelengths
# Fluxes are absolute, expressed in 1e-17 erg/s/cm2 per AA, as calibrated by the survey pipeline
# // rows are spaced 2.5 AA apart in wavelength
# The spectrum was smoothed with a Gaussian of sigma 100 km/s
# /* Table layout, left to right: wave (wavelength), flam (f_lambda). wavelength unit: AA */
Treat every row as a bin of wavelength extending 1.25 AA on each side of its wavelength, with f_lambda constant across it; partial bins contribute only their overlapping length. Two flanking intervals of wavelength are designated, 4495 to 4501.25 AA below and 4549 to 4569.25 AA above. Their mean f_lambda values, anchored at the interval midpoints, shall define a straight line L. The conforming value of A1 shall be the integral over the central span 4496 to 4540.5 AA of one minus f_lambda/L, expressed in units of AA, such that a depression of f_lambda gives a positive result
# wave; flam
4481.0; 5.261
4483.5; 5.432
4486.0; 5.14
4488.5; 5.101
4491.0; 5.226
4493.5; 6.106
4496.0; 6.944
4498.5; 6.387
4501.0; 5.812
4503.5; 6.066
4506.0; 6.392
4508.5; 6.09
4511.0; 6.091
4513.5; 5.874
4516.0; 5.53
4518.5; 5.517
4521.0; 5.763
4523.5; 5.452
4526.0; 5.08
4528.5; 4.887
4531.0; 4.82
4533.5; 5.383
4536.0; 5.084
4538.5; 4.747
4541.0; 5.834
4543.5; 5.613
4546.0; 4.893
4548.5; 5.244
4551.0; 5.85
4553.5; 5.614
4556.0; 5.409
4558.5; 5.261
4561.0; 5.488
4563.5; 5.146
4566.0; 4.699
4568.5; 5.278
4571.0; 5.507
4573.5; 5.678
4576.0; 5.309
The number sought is 3.4 AA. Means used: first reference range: 6.45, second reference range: 5.34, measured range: 5.63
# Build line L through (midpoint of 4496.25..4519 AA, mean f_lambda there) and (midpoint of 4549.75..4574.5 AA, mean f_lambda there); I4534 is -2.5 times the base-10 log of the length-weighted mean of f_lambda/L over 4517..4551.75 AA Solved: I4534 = 0.083 mag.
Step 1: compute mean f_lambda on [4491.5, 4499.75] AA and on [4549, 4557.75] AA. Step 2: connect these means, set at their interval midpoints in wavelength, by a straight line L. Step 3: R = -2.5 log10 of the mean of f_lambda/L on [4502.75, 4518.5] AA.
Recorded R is 0.035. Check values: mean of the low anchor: 6.37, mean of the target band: 5.97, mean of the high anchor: 5.57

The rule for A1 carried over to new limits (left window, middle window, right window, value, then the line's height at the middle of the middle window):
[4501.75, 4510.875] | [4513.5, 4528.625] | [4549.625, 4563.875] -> 1.3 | 5.95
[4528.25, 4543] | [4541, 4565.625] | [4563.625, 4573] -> -1.0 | 5.19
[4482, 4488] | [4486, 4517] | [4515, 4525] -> -3.1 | 5.4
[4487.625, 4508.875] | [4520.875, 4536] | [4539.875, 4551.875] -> 1.3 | 5.68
